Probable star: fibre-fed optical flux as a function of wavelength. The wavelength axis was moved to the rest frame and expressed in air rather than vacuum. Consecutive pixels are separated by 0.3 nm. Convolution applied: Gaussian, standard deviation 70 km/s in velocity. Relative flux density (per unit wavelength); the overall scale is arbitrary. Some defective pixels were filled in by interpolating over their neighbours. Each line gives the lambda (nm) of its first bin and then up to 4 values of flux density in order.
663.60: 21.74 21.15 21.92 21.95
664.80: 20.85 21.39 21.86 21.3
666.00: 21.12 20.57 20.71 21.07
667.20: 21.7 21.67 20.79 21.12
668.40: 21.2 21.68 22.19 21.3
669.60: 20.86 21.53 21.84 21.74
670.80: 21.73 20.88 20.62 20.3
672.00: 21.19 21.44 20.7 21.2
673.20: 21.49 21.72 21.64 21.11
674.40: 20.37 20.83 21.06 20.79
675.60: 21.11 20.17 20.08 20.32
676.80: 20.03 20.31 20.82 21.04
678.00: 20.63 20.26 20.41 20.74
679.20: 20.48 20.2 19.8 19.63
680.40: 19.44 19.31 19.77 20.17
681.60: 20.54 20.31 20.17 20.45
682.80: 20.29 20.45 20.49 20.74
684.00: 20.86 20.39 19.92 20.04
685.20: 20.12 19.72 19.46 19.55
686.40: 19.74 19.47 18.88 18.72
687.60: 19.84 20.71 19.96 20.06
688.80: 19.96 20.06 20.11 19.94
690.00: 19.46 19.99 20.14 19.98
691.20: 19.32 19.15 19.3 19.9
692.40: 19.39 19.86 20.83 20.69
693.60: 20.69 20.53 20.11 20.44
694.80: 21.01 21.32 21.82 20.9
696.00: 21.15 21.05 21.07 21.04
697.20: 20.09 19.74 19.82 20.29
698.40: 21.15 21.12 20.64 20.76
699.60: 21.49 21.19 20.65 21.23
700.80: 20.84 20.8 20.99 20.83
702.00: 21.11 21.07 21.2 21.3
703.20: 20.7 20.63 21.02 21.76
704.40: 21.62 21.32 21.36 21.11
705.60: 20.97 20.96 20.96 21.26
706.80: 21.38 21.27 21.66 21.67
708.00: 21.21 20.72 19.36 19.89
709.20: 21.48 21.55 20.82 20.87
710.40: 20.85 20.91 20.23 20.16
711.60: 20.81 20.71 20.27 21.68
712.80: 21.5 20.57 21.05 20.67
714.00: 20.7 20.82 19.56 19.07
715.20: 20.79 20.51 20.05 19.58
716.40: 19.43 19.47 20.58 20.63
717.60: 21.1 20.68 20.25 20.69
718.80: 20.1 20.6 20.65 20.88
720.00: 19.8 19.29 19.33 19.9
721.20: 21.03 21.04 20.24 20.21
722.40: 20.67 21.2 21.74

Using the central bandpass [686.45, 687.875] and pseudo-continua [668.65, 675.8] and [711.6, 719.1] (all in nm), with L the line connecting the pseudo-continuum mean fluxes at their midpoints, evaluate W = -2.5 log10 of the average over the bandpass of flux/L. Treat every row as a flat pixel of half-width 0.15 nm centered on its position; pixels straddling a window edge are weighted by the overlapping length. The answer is 0.08 mag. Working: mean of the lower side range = 21.2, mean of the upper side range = 20.4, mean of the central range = 19.4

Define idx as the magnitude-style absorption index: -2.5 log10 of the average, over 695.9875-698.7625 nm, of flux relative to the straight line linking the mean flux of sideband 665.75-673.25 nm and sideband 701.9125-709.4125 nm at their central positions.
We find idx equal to 0.03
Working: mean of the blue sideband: 21.2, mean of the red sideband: 21.1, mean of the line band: 20.6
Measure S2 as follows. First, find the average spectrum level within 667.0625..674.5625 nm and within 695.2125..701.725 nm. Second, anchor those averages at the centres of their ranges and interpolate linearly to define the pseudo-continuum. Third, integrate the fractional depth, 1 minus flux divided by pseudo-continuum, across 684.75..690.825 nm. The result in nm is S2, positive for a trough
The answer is 0.35 nm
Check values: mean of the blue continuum 21.3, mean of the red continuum 20.9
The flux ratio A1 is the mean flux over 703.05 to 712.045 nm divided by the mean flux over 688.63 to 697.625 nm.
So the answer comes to 1.0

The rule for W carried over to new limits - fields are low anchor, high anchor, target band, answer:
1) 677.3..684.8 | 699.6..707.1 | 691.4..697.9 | 0.02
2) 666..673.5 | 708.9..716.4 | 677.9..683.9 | 0.04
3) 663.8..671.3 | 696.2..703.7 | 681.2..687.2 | 0.05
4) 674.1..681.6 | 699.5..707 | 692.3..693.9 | 0.02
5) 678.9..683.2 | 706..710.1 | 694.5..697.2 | -0.02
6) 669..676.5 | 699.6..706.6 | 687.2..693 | 0.07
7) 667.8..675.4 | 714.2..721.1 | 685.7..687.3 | 0.08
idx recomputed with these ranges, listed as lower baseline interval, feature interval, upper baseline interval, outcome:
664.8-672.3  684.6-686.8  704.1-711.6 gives 0.07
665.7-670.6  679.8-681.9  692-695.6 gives 0.06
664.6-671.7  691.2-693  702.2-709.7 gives 0.08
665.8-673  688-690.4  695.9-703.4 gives 0.05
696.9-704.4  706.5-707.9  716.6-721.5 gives -0.04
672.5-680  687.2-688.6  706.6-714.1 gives 0.05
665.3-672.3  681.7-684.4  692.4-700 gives 0.03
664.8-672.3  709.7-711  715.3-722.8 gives -0.02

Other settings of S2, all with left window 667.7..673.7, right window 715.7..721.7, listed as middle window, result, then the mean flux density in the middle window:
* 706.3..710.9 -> -0.115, 21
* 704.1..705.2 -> -0.049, 21.5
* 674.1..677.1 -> 0.089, 20.5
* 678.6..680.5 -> 0.090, 20.1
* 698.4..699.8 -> -0.024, 21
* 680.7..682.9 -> 0.091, 20.2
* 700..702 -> -0.027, 20.9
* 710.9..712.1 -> -0.004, 20.5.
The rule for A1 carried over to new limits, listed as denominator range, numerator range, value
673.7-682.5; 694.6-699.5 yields 1.02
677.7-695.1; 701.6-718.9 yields 1.04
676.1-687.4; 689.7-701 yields 1.02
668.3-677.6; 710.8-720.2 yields 0.97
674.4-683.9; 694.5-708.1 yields 1.03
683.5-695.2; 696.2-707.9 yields 1.05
